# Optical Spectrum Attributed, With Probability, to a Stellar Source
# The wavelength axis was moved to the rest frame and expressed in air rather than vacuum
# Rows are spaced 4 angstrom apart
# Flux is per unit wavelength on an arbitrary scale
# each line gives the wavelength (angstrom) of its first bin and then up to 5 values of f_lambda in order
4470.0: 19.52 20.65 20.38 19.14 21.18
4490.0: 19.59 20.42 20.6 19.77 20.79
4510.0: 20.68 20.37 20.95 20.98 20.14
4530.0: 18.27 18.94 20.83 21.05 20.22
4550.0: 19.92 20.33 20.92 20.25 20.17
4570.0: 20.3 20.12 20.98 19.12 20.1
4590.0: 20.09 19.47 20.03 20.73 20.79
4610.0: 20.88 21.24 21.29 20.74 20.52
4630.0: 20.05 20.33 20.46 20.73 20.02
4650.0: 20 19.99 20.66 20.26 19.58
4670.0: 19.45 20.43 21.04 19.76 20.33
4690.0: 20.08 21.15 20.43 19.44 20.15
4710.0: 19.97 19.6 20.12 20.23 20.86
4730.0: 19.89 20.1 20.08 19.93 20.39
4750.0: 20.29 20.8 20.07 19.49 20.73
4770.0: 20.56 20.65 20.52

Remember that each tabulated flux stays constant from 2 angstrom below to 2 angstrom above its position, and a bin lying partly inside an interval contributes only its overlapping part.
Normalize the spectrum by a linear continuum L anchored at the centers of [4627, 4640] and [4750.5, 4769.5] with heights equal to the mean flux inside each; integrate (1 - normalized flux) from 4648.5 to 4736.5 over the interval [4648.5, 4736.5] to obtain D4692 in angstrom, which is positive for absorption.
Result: 0.6 angstrom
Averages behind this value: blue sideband 20.3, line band 20.2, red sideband 20.3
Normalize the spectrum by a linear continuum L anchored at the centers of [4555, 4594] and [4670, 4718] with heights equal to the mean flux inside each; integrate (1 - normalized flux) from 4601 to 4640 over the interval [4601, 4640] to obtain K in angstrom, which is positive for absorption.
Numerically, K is -1.0 angstrom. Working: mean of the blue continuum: 20.2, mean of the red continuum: 20.2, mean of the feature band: 20.7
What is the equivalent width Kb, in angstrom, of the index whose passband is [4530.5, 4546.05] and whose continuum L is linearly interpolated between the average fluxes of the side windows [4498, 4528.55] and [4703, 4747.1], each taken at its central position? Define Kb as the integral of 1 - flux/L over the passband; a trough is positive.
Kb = 0.3 angstrom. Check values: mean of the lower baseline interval 20.5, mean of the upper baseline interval 20.1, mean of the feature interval 20.1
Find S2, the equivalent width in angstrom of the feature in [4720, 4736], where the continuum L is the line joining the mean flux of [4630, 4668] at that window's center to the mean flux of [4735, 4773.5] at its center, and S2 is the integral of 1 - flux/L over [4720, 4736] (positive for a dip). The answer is 0.0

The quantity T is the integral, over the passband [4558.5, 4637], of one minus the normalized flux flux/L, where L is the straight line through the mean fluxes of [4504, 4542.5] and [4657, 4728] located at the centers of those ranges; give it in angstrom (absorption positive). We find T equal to -0.6 angstrom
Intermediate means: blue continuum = 20.3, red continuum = 20.2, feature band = 20.4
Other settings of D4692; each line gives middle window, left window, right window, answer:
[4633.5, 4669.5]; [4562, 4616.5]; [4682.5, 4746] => 0.1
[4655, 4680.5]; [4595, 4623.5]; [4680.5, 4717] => 0.1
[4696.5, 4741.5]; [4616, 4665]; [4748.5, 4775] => 0.7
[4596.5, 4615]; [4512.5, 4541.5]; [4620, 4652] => -0.4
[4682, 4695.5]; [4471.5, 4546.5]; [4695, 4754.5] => -0.1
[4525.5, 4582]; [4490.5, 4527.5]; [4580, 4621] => 0.8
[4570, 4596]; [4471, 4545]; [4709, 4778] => 0.3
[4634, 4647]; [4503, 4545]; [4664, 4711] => -0.1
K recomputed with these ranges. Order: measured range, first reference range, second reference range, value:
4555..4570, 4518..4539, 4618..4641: -0.2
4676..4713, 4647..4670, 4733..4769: -0.2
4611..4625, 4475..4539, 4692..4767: -0.6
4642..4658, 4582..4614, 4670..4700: 0.1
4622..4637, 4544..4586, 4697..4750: -0.1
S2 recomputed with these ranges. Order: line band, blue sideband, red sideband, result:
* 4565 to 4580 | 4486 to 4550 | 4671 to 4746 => -0.1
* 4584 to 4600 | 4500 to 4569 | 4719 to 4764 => 0.3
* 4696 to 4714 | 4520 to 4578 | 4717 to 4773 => 0.3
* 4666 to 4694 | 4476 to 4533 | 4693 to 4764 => -0.1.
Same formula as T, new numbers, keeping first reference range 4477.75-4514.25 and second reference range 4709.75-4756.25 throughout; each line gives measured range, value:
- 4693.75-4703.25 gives 0.0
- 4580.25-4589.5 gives 0.3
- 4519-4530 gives 0.1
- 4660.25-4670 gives 0.2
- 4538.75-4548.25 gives -0.2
